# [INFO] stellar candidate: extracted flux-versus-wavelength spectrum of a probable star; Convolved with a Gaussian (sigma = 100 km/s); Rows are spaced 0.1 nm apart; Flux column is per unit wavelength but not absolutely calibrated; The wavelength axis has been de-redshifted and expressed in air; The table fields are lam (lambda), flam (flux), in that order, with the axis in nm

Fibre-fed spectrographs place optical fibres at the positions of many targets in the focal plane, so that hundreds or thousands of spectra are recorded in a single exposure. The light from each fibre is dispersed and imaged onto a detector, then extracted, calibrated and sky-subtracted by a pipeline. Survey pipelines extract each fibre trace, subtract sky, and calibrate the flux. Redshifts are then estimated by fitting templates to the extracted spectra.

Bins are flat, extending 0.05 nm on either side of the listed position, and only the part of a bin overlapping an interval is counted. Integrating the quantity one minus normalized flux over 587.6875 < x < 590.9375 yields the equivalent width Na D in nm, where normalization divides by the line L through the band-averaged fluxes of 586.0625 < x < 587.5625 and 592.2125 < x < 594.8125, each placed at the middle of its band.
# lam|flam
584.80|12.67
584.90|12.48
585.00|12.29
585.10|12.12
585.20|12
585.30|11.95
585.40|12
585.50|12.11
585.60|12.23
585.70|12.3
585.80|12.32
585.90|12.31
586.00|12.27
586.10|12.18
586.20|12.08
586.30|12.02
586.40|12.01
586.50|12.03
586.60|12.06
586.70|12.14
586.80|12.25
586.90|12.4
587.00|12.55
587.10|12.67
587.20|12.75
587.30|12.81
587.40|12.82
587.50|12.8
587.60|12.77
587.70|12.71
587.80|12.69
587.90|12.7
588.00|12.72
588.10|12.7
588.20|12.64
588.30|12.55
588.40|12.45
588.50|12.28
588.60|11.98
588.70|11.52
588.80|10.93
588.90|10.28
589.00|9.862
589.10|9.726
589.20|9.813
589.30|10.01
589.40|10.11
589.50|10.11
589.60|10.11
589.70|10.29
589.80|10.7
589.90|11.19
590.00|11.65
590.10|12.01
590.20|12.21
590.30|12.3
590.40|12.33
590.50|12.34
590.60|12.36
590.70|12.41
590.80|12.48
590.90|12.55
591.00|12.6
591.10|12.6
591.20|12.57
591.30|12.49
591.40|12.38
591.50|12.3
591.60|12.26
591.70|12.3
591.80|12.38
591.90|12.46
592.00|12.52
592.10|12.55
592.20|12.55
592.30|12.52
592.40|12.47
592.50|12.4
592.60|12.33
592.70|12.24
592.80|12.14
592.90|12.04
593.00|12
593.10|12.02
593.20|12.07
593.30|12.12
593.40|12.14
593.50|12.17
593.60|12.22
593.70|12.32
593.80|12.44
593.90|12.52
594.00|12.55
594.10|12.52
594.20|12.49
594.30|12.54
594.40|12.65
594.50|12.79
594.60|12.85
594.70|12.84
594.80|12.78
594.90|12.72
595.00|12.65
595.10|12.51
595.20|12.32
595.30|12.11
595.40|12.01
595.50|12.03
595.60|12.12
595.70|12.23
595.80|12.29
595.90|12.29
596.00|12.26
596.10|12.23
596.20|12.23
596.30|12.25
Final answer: 0.21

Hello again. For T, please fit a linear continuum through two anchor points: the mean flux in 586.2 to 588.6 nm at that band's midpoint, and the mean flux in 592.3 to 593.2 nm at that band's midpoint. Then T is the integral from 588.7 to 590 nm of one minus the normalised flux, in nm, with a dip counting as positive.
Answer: 0.212 nm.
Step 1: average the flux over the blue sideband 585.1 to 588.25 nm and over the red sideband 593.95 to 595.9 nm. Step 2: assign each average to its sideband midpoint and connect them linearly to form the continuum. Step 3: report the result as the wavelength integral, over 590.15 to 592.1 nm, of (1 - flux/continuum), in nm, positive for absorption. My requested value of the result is 0.00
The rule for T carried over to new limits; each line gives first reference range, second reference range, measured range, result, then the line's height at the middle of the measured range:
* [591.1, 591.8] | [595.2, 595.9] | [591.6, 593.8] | 0.01 nm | 12.3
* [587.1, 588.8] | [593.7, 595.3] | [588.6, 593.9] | 0.30 nm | 12.5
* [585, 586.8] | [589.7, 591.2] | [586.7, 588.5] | -0.08 nm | 12.1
